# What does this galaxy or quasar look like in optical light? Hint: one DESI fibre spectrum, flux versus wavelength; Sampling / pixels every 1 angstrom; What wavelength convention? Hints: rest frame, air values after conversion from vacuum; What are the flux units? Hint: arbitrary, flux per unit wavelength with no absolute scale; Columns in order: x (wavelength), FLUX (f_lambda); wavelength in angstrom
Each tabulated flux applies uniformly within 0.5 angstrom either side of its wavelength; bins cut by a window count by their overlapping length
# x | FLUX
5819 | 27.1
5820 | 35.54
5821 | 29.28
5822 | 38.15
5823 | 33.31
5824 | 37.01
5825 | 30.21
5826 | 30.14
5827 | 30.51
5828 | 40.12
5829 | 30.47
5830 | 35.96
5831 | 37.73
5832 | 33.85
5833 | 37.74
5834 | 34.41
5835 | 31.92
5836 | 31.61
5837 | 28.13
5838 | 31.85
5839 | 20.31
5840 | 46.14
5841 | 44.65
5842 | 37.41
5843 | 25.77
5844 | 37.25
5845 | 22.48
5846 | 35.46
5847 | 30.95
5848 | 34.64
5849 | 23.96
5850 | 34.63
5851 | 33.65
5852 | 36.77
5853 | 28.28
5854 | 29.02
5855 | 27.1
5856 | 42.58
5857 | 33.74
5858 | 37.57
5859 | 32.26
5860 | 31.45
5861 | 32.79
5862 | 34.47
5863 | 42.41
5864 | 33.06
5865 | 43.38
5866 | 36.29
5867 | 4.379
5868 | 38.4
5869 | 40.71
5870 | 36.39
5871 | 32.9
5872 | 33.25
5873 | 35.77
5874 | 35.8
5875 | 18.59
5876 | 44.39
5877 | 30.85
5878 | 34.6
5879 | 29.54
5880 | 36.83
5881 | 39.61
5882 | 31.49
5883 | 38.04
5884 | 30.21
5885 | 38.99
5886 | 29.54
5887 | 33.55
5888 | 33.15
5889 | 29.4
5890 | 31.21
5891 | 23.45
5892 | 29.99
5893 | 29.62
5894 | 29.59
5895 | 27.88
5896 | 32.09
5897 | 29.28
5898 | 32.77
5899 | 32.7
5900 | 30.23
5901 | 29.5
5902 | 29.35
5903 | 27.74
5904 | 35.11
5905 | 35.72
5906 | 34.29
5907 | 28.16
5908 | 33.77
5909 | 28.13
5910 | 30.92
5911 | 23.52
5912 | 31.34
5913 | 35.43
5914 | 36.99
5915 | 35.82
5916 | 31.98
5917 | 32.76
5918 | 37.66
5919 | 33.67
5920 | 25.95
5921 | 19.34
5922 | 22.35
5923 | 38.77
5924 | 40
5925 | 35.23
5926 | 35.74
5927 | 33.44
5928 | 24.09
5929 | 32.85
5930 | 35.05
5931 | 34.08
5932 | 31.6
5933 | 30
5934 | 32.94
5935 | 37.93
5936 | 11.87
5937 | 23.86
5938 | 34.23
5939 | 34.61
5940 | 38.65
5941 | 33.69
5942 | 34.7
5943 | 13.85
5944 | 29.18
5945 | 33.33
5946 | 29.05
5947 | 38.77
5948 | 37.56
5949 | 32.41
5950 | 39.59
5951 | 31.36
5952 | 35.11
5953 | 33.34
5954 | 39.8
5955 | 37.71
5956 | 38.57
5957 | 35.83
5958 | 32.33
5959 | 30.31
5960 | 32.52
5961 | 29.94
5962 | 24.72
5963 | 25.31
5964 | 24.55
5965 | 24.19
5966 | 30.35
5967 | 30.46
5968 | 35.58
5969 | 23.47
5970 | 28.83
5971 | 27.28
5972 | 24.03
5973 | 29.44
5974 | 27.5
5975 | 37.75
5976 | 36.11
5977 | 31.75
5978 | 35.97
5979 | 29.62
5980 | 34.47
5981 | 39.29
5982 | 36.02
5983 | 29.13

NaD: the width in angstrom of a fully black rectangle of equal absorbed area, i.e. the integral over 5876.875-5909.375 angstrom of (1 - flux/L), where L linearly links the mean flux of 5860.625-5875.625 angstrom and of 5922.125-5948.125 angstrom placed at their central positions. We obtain 1.1 angstrom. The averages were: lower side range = 33.3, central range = 31.7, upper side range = 31.9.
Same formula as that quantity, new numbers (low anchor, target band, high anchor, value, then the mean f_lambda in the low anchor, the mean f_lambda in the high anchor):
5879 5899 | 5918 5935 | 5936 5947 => -0.8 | 31.9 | 30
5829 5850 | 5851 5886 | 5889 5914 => -2.1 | 33.1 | 30.6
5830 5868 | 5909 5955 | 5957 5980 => -1.9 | 33.1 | 29.9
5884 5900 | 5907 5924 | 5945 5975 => -0.1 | 30.8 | 31.5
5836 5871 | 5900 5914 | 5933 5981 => 0.5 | 33.2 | 31.4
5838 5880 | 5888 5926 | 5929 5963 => 1.8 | 33.3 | 32.3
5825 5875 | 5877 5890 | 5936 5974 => -0.4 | 33.3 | 31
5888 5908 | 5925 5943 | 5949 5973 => -0.3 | 30.6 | 31.1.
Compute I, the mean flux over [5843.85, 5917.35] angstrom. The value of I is 32.4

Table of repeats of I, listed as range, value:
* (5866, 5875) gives 31.7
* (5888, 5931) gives 31.3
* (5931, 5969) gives 31.5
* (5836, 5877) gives 33.2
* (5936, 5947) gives 30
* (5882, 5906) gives 31.3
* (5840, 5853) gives 33.4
